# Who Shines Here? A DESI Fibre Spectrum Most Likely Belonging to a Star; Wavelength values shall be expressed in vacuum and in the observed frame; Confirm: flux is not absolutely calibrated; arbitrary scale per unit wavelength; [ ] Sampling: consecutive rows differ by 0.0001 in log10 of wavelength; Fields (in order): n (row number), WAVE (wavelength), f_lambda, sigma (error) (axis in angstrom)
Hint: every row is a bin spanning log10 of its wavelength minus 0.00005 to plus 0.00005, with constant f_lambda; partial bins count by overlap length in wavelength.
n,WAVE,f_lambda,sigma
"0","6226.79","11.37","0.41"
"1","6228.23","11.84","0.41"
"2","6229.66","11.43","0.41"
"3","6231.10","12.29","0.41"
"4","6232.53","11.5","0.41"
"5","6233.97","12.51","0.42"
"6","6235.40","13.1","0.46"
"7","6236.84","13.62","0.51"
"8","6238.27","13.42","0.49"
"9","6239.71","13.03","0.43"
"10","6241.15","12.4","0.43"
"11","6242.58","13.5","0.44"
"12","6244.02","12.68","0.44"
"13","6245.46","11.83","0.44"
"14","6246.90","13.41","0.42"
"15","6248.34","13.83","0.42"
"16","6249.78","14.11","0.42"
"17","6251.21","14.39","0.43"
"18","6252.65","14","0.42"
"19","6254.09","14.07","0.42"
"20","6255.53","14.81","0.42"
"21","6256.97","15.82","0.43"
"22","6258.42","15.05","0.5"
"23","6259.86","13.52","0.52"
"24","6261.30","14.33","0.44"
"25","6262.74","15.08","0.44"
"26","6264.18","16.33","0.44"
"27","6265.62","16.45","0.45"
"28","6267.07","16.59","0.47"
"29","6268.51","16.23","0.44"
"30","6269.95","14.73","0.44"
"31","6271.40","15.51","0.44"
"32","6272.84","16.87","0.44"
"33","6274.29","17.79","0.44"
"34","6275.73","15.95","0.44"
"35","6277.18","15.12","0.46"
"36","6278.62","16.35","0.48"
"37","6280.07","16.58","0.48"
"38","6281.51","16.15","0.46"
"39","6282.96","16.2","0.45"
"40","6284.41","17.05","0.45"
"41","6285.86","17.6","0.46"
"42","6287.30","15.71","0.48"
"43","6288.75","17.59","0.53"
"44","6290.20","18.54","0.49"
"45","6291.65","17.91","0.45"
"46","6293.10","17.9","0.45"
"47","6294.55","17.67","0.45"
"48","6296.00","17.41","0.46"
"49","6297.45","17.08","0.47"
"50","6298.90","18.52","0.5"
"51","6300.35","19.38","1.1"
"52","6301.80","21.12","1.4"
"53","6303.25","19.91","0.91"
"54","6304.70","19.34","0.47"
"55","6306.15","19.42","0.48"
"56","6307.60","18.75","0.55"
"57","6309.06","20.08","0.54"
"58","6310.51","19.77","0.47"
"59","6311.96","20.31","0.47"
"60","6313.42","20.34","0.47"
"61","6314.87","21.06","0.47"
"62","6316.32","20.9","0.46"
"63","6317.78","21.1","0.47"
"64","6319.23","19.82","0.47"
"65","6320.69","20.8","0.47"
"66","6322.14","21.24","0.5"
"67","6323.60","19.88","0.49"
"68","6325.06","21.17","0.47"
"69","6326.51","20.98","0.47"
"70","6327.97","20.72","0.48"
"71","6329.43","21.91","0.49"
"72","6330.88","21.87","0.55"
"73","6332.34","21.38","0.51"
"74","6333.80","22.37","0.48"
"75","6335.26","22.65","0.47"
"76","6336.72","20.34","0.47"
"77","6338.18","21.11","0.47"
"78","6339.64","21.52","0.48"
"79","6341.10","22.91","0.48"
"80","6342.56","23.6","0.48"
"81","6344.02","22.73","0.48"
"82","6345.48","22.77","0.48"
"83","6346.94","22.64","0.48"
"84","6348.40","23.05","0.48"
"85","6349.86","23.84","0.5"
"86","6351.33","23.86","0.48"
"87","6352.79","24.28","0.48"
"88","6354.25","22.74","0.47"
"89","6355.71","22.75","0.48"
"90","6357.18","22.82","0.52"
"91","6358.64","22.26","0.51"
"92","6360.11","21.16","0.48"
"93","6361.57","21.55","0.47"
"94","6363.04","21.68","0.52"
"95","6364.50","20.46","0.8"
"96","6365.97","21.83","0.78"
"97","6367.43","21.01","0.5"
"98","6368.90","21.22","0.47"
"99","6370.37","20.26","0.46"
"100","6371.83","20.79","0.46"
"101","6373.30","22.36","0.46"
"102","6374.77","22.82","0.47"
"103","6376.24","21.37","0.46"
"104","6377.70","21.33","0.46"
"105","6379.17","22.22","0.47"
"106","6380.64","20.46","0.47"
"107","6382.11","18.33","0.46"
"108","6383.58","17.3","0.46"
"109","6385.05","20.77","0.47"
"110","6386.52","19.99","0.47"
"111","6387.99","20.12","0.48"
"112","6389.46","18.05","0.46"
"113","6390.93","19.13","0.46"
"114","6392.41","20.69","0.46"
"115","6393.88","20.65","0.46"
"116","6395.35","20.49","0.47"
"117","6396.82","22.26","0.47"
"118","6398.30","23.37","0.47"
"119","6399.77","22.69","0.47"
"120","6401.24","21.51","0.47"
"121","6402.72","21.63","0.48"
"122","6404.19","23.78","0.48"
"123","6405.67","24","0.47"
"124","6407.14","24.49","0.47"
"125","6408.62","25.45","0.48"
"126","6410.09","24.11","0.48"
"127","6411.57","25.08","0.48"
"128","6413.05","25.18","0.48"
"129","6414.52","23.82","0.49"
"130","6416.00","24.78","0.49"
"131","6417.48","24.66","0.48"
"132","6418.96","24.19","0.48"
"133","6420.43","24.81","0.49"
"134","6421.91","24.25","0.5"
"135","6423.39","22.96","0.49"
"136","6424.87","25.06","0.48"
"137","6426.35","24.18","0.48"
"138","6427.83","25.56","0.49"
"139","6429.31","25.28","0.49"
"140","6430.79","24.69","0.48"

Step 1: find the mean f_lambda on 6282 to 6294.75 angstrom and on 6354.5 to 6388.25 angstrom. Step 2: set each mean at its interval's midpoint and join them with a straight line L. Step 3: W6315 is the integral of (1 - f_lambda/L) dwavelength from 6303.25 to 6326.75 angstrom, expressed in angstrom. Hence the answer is -2.2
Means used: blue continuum 17.3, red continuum 21.1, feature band 20.3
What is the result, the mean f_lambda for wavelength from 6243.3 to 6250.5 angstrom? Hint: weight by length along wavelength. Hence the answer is 13.2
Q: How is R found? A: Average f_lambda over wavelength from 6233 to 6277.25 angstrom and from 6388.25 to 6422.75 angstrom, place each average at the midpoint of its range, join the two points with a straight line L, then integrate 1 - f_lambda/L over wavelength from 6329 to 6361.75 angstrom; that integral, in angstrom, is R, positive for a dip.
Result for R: -4.8 angstrom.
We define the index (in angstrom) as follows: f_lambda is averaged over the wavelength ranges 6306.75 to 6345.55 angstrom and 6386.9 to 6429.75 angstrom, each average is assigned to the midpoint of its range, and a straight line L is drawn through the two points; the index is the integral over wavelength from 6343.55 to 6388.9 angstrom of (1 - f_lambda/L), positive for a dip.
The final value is 1.0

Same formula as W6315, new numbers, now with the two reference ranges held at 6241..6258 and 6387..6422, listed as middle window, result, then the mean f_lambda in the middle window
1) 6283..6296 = -1.0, 17.4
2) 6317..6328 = -1.6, 20.7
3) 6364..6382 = -0.2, 21.3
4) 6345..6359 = -2.4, 23.1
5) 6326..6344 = -2.9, 21.8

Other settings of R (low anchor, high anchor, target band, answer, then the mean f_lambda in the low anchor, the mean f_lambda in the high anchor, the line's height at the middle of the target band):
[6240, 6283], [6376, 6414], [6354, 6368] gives -1.3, 15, 21.7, 20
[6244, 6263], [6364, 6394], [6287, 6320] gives -4.9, 14.1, 20.5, 16.7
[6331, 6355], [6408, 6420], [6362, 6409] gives 5.0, 22.6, 24.7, 23.8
